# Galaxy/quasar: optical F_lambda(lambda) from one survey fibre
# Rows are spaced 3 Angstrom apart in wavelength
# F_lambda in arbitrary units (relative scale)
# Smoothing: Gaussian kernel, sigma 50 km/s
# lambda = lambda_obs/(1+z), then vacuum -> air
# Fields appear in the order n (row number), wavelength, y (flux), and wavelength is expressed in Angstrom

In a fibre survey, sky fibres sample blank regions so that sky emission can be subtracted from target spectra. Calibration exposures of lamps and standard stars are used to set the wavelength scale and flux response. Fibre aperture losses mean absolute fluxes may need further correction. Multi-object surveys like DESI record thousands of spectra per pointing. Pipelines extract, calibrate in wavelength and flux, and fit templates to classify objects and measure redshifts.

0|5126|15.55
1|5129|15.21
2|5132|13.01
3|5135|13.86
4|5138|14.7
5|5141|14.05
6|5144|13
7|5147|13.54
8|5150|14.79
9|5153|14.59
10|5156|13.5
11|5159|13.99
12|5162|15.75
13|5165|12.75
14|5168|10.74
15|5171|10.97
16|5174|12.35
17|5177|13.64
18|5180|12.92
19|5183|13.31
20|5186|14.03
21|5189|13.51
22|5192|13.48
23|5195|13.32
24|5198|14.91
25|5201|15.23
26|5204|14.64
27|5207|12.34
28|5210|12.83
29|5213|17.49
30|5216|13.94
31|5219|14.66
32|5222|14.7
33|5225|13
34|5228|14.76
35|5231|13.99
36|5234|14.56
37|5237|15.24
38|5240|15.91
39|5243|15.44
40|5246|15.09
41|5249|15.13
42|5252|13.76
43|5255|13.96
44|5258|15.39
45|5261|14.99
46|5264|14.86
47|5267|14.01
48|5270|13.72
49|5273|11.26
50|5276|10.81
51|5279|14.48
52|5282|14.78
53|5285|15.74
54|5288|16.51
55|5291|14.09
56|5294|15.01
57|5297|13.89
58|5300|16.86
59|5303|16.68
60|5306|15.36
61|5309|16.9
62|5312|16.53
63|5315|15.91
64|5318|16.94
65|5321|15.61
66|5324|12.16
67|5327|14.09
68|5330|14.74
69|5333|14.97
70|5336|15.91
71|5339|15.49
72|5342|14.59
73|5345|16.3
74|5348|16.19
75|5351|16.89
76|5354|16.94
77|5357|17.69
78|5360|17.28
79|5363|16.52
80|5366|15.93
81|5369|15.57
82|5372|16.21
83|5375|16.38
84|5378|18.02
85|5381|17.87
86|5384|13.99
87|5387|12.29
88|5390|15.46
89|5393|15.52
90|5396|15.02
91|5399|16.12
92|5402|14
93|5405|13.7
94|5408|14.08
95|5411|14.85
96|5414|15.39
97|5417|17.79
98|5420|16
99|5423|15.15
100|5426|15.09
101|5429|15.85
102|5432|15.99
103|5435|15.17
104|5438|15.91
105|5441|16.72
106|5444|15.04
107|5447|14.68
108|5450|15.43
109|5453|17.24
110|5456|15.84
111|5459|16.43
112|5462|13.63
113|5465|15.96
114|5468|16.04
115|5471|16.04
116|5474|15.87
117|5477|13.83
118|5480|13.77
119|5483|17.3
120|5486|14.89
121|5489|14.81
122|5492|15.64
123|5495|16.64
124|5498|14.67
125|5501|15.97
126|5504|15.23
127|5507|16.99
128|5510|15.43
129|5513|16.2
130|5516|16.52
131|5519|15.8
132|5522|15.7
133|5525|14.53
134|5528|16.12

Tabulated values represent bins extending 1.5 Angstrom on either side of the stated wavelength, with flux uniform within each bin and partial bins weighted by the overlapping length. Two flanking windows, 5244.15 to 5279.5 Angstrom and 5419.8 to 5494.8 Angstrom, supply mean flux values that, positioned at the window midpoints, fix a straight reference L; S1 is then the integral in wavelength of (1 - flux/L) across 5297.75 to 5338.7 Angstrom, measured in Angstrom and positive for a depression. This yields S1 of -3.3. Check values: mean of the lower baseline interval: 14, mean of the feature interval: 15.6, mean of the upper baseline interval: 15.5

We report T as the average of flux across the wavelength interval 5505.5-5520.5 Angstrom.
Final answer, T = 16.2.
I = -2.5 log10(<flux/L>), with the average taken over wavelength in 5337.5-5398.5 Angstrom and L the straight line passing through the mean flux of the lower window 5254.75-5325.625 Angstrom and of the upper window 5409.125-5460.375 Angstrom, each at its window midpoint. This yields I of -0.05 mag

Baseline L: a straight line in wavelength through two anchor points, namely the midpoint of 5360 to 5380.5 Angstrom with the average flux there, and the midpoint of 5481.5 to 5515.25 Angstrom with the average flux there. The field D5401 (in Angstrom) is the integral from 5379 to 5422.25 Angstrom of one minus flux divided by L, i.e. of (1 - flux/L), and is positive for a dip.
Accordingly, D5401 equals 3.19 Angstrom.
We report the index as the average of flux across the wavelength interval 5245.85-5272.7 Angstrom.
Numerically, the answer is 14.4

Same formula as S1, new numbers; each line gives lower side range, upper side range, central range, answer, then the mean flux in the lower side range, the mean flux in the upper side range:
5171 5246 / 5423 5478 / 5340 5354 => -1.03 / 14.1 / 15.6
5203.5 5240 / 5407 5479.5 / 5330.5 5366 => -2.65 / 14.4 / 15.6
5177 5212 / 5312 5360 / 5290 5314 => -0.73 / 13.7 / 15.7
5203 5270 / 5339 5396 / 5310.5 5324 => -0.28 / 14.6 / 16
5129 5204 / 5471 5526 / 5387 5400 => -0.15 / 13.6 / 15.6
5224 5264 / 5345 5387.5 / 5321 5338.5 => 1.47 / 14.7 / 16.4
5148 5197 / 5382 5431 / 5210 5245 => -2.62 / 13.4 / 15.1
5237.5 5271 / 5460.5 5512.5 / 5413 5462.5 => -1.45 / 14.8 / 15.5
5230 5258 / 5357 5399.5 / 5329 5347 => 0.26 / 14.8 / 15.9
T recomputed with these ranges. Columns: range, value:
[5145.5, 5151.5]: 14.2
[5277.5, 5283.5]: 14.6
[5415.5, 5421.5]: 16.9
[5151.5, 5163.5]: 14.5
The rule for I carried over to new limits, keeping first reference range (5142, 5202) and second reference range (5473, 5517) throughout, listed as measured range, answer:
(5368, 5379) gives -0.12 mag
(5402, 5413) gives 0.06 mag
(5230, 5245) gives -0.09 mag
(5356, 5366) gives -0.15 mag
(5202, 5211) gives 0.03 mag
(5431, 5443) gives -0.05 mag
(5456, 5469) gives -0.01 mag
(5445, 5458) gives -0.03 mag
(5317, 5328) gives -0.01 mag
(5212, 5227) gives -0.07 mag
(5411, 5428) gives -0.05 mag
